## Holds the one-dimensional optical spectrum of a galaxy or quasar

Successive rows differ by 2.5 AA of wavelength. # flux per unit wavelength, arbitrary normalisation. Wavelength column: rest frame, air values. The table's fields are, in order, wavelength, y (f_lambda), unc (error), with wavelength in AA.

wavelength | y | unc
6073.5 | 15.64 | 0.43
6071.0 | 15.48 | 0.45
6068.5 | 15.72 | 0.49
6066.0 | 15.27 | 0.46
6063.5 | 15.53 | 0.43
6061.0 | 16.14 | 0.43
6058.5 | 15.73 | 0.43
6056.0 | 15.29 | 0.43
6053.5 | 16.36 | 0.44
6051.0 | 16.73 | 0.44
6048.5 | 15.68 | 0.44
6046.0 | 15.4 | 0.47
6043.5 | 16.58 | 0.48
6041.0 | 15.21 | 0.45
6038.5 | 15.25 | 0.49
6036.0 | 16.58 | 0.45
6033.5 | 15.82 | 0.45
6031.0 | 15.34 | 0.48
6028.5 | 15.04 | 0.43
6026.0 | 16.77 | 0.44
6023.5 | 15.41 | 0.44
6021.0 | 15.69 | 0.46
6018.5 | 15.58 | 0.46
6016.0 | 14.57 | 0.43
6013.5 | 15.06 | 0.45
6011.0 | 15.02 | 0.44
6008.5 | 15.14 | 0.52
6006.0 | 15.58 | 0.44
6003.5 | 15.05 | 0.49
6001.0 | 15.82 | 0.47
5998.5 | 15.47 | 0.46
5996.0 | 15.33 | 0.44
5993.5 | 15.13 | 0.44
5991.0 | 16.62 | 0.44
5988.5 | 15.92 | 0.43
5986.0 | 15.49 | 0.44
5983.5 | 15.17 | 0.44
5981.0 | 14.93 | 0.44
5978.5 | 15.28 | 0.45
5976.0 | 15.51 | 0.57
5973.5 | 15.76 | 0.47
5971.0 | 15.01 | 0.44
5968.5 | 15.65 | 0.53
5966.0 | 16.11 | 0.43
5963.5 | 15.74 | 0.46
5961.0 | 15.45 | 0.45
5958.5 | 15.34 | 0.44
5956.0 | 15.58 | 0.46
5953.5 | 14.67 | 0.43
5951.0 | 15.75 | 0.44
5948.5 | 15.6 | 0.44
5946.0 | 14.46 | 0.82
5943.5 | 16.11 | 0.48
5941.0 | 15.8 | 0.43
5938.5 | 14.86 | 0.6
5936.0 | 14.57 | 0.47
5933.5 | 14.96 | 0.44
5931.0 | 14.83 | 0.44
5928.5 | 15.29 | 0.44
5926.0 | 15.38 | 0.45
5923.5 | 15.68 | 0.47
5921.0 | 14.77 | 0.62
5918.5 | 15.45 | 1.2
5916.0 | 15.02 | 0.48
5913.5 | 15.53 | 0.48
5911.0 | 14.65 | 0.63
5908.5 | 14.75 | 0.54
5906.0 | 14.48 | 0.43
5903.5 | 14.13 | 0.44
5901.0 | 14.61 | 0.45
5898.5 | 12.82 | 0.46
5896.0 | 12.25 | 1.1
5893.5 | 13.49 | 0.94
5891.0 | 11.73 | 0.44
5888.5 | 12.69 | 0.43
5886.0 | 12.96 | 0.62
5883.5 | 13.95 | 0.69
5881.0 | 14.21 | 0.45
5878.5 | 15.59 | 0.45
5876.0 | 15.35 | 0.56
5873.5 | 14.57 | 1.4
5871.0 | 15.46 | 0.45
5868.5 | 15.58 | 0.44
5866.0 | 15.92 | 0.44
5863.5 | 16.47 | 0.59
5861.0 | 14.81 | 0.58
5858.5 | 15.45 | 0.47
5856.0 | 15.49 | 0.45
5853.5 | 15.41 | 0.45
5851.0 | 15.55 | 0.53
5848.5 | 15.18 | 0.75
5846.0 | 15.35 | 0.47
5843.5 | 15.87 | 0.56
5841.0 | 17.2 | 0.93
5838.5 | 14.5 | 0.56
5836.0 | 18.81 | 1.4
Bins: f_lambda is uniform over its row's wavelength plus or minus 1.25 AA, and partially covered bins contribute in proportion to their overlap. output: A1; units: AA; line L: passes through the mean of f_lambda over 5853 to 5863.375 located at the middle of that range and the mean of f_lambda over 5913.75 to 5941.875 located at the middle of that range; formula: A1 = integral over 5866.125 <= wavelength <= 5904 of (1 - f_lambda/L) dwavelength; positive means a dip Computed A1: 3.21 AA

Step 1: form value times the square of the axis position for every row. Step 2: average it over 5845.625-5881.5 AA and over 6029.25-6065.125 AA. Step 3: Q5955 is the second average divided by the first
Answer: 1.1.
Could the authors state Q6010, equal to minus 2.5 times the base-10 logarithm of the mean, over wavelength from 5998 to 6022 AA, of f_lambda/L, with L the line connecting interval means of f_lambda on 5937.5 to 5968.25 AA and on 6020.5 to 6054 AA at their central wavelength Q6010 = 0.030 mag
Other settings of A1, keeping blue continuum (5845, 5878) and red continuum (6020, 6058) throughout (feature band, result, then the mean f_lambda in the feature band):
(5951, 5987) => 0.6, 15.4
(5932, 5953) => 0.5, 15.2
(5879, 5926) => 4.2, 14.1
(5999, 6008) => 0.2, 15.5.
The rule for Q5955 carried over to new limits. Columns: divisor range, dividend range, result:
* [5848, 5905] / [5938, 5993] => 1.10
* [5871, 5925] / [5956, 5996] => 1.12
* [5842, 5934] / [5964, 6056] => 1.10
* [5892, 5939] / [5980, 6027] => 1.09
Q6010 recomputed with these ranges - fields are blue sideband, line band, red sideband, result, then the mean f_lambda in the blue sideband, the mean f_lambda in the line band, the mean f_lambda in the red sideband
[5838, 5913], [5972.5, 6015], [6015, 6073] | 0.00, 14.7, 15.4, 15.7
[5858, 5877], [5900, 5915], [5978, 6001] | 0.06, 15.5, 14.7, 15.5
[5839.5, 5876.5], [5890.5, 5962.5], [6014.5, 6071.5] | 0.06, 15.6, 14.8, 15.7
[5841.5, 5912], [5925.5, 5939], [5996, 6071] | 0.00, 14.6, 15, 15.6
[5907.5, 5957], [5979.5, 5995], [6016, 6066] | 0.00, 15.2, 15.5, 15.8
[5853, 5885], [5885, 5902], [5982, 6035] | 0.18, 15.2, 12.9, 15.5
